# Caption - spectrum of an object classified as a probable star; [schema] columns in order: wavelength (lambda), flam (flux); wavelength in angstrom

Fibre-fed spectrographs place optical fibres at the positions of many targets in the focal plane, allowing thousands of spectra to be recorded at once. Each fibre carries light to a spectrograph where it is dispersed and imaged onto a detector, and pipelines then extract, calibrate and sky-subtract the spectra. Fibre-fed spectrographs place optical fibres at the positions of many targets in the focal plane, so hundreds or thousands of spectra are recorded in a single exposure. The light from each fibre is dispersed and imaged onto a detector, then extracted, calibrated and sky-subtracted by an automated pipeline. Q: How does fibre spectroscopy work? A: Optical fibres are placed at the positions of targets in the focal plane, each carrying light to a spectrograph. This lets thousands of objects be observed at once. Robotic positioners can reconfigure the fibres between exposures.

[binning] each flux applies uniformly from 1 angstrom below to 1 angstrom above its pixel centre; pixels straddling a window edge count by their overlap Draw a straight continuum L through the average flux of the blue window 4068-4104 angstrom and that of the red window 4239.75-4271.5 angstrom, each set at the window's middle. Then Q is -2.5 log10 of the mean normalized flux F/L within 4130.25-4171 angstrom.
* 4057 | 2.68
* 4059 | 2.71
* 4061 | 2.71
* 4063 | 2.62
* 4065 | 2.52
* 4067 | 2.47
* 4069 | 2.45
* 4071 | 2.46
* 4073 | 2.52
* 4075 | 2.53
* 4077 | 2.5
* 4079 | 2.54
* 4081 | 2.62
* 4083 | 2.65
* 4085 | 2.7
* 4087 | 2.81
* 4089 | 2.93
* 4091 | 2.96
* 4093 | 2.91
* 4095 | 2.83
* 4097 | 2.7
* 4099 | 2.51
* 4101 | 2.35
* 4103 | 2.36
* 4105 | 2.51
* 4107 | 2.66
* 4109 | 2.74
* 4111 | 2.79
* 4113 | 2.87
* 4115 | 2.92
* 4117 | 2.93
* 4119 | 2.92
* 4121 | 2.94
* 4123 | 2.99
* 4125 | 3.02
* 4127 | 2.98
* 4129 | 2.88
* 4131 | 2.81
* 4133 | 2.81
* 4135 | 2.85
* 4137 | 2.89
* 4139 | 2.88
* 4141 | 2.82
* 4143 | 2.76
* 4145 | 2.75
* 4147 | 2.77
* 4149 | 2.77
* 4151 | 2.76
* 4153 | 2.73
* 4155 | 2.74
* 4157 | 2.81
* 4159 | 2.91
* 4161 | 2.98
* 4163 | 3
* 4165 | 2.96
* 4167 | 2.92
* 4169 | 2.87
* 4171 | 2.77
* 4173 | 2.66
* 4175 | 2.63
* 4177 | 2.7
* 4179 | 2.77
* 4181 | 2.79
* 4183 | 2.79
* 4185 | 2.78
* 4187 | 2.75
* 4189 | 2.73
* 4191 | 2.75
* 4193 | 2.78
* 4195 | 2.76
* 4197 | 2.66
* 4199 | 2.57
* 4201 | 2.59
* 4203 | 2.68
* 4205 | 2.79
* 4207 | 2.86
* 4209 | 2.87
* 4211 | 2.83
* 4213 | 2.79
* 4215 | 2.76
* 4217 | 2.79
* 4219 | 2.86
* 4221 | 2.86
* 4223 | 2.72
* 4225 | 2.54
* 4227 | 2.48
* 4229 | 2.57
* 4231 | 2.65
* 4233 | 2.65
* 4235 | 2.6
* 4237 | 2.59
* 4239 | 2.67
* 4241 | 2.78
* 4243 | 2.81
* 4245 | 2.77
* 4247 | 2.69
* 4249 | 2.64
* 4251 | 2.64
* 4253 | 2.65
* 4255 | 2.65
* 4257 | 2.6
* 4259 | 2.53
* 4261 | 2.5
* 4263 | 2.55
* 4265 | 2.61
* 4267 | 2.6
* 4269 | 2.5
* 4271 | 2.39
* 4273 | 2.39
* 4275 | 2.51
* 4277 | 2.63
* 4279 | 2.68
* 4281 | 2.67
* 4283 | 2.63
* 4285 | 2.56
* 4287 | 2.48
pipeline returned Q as -0.08 mag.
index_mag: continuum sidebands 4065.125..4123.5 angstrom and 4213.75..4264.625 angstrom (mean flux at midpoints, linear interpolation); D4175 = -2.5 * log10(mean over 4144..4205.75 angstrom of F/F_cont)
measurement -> -0.04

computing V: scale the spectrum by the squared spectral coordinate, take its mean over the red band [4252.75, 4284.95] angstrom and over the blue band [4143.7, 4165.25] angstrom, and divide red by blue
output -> 0.96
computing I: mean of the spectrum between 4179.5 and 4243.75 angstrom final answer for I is 2.72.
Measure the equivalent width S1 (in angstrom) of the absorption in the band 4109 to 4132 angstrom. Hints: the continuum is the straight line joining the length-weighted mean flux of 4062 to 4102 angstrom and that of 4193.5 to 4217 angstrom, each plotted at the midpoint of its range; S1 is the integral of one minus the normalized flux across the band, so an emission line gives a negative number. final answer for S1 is -2.1 angstrom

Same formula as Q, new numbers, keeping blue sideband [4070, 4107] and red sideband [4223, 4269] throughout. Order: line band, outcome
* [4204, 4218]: -0.07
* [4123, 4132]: -0.12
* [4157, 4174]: -0.10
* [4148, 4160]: -0.06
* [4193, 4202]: -0.01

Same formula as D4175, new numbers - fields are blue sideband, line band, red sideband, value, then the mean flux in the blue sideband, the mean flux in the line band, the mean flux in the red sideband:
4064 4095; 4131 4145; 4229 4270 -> -0.07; 2.64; 2.83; 2.63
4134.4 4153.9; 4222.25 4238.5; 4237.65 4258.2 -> 0.04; 2.8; 2.6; 2.69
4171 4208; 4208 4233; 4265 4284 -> -0.02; 2.73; 2.72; 2.56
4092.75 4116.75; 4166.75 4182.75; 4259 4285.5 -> -0.05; 2.68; 2.76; 2.55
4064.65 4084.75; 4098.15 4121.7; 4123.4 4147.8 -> 0.01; 2.53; 2.71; 2.86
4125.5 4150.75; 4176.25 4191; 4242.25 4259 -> 0.00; 2.83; 2.76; 2.67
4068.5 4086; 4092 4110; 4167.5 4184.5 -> -0.01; 2.56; 2.62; 2.75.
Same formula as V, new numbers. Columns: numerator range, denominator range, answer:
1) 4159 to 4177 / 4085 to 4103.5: 1.09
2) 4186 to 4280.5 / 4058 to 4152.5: 1.04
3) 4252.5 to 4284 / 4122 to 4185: 0.96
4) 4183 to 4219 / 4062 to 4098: 1.10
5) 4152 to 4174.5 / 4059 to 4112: 1.12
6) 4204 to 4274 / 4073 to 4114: 1.07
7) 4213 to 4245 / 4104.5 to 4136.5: 0.99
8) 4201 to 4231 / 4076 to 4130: 1.05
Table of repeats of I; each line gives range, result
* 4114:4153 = 2.86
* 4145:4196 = 2.79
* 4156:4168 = 2.93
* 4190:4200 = 2.7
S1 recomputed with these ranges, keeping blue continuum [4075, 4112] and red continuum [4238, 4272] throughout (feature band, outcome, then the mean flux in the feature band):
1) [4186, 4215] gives -1.2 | 2.74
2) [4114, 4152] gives -3.0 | 2.87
